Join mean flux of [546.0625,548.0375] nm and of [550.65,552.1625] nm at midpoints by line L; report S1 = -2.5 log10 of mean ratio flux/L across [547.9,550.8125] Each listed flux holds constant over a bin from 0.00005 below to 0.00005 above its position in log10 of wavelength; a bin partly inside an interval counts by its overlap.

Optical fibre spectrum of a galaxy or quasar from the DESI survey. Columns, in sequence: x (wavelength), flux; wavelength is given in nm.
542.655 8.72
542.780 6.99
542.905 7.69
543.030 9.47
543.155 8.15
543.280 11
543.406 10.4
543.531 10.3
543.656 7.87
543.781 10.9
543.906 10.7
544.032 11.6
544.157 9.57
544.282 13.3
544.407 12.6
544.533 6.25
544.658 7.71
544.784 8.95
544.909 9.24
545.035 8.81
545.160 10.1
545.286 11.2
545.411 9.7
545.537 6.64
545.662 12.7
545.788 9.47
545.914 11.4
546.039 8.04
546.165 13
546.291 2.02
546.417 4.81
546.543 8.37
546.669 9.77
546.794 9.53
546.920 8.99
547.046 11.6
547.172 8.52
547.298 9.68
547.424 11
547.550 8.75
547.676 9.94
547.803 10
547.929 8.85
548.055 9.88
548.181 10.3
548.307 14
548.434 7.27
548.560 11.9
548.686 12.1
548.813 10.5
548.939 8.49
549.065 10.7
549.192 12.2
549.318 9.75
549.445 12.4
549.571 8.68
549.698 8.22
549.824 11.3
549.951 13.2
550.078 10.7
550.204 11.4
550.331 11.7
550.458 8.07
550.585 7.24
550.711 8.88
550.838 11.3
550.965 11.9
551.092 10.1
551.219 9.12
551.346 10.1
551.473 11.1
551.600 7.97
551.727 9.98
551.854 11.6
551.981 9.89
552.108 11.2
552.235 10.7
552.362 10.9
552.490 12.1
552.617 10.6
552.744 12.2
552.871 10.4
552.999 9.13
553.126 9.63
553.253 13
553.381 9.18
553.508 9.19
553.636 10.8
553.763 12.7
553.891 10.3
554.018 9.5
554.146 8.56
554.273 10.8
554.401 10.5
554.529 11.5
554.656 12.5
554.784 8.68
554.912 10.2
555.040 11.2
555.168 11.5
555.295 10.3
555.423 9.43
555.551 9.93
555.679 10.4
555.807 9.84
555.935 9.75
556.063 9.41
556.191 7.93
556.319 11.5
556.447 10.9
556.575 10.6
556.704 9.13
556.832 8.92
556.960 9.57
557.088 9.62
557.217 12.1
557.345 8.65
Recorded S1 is -0.08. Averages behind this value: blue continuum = 8.99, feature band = 10.4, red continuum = 10.3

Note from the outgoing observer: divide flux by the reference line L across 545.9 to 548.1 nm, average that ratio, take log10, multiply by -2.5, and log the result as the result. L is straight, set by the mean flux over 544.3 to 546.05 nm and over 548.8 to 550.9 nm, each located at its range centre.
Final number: 0.09 mag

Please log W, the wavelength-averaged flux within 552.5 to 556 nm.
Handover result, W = 10.5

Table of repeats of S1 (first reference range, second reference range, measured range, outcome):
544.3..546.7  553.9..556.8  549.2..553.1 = -0.08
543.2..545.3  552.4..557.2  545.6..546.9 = 0.13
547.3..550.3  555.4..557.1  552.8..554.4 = -0.03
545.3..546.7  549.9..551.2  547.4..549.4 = -0.08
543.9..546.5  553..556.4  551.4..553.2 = -0.05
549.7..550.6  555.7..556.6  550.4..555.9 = -0.01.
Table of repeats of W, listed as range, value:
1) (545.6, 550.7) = 9.9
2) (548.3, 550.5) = 10.6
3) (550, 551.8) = 10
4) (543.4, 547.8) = 9.52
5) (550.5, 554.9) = 10.4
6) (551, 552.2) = 10.2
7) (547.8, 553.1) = 10.4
